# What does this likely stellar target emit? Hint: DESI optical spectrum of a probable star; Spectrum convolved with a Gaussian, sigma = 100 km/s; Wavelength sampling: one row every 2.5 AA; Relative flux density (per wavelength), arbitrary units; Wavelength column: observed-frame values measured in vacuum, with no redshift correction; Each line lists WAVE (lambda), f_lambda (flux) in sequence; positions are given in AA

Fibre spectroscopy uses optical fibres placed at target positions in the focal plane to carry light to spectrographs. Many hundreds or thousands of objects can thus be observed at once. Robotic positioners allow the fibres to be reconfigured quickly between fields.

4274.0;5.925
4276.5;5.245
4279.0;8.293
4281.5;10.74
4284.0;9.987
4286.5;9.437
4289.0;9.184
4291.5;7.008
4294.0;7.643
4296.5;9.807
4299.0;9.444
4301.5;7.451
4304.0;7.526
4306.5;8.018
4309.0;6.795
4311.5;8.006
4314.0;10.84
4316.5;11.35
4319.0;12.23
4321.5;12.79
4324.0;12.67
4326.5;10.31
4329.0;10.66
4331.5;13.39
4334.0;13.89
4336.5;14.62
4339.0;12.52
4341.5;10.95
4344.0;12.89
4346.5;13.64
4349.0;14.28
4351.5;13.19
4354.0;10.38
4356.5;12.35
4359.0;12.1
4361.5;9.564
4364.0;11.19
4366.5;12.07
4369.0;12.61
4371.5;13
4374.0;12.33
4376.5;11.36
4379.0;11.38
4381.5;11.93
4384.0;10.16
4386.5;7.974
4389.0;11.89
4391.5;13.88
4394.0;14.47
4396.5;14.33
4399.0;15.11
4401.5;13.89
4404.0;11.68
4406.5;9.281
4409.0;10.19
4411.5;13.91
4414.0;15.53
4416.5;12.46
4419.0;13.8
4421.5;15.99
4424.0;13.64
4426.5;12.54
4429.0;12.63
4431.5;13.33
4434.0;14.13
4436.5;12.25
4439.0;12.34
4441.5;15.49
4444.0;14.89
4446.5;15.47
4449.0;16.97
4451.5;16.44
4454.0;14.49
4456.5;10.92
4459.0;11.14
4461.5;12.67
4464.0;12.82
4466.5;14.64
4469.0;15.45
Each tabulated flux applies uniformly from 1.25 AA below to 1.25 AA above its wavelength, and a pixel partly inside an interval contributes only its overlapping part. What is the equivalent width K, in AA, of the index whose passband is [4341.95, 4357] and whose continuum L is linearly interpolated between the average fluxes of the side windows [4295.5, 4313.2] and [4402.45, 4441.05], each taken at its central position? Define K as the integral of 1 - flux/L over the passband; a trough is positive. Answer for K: -4.0 AA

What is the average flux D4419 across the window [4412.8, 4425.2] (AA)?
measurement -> 14.3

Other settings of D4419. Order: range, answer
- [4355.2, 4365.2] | 11.3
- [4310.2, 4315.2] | 9.38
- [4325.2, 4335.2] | 12.1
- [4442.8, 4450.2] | 15.8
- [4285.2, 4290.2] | 9.32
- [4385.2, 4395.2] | 12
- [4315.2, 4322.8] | 12.1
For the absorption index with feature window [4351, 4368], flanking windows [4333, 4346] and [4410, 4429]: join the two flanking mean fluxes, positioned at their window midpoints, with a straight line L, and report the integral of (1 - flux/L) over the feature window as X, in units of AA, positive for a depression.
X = 2.21 AA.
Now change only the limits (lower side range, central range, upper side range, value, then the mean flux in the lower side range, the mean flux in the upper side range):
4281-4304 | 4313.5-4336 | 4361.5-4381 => -4.6 AA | 8.83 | 11.8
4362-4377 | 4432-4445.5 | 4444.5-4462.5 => -0.1 AA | 12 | 14.1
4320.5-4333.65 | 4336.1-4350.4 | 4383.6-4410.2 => -1.1 AA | 12.1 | 12.1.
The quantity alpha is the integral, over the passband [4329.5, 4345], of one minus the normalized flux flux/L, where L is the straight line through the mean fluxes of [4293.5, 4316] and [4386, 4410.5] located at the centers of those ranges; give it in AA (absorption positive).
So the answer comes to -4.8 AA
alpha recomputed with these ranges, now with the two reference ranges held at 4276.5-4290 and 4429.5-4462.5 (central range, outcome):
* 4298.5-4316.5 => 2.5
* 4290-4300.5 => 1.1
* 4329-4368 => -5.0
